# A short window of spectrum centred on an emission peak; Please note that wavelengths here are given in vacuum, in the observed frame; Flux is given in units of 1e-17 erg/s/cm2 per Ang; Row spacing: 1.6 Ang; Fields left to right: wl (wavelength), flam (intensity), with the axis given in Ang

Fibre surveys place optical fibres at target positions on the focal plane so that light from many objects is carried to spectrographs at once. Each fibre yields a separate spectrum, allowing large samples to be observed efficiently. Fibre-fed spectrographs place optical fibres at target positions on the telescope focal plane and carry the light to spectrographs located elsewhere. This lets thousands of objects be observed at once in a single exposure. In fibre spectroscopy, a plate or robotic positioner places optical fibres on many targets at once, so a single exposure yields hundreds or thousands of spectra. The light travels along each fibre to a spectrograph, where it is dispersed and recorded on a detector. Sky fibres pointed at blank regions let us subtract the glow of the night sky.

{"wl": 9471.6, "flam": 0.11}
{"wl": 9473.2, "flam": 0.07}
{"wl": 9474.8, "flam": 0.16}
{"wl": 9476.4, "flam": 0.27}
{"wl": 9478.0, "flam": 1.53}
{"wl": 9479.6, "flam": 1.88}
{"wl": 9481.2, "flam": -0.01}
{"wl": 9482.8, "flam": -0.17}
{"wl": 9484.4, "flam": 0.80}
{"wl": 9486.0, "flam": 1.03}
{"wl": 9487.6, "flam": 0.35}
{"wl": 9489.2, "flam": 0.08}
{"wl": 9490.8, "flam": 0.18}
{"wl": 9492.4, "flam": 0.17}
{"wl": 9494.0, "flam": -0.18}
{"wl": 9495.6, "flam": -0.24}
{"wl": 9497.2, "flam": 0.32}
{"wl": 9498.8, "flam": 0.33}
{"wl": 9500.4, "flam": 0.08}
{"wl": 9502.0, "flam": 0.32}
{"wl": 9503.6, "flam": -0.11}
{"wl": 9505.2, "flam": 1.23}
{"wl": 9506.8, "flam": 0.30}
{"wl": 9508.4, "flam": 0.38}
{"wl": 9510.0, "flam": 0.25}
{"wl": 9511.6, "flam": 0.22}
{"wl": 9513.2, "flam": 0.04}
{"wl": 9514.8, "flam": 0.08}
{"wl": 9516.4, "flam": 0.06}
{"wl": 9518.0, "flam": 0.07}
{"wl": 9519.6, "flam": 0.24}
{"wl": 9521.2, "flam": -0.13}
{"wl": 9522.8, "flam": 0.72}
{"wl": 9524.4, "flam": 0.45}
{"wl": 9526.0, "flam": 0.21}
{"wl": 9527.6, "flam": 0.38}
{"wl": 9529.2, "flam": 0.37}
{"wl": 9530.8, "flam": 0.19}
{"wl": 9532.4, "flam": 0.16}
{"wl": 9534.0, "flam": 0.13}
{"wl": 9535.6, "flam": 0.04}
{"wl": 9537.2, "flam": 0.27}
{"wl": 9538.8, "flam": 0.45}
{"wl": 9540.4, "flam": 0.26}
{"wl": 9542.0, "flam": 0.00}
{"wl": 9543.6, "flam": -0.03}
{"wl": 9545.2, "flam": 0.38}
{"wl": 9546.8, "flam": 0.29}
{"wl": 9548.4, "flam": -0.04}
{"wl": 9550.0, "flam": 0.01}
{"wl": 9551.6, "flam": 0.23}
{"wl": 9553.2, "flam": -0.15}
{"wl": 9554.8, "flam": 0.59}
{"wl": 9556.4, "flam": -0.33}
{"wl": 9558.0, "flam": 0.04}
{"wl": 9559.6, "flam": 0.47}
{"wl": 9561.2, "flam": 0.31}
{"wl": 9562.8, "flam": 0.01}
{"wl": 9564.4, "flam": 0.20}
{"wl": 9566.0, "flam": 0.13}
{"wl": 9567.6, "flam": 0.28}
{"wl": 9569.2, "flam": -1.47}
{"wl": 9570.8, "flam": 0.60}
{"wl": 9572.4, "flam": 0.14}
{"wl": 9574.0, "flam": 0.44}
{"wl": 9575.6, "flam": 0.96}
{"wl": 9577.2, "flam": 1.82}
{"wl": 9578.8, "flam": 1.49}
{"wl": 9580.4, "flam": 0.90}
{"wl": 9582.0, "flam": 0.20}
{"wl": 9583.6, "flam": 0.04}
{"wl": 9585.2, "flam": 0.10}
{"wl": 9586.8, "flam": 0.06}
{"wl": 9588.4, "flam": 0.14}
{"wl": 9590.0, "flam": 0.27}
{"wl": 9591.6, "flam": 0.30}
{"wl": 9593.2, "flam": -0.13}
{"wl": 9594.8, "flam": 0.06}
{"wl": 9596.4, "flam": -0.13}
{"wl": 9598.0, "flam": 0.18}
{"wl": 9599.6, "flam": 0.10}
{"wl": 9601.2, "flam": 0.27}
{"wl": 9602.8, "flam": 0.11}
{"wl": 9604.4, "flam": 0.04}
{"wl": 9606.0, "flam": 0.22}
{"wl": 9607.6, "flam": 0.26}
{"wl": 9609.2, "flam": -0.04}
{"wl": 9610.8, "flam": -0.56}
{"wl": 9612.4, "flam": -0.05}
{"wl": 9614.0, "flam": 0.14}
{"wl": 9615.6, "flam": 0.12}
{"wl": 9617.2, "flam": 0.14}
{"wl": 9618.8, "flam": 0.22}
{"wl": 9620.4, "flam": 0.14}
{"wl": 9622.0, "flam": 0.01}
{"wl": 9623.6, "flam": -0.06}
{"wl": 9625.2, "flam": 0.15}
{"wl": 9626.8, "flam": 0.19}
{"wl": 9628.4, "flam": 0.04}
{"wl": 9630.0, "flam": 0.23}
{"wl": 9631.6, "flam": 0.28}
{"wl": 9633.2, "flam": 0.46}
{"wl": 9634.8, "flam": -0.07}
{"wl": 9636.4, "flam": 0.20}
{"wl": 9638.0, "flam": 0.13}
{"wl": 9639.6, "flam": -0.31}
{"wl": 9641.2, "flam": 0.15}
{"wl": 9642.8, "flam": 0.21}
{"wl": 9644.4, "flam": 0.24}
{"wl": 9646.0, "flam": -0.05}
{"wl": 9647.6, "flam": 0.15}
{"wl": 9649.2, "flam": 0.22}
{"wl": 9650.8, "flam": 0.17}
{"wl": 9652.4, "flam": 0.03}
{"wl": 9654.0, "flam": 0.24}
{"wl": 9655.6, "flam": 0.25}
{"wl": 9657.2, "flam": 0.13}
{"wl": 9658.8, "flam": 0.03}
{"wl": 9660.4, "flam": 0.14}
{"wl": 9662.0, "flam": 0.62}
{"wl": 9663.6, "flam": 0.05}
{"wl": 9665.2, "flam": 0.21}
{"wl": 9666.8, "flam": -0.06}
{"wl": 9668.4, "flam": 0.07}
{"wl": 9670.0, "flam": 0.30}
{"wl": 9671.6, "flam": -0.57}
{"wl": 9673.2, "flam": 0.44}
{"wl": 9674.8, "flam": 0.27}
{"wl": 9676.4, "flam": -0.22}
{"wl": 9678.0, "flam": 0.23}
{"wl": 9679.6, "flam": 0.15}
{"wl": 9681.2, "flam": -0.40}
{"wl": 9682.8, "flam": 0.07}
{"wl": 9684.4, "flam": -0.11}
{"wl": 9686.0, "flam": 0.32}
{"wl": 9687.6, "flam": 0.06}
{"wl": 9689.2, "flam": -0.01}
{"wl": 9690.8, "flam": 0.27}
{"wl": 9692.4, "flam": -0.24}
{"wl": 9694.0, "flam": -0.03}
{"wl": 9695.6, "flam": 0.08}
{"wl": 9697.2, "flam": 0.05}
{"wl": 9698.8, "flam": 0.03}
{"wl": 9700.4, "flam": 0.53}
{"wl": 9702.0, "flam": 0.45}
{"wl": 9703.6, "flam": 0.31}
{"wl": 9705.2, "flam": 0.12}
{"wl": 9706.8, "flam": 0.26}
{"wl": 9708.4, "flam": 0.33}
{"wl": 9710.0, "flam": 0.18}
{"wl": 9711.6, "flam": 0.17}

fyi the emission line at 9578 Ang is [O III]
